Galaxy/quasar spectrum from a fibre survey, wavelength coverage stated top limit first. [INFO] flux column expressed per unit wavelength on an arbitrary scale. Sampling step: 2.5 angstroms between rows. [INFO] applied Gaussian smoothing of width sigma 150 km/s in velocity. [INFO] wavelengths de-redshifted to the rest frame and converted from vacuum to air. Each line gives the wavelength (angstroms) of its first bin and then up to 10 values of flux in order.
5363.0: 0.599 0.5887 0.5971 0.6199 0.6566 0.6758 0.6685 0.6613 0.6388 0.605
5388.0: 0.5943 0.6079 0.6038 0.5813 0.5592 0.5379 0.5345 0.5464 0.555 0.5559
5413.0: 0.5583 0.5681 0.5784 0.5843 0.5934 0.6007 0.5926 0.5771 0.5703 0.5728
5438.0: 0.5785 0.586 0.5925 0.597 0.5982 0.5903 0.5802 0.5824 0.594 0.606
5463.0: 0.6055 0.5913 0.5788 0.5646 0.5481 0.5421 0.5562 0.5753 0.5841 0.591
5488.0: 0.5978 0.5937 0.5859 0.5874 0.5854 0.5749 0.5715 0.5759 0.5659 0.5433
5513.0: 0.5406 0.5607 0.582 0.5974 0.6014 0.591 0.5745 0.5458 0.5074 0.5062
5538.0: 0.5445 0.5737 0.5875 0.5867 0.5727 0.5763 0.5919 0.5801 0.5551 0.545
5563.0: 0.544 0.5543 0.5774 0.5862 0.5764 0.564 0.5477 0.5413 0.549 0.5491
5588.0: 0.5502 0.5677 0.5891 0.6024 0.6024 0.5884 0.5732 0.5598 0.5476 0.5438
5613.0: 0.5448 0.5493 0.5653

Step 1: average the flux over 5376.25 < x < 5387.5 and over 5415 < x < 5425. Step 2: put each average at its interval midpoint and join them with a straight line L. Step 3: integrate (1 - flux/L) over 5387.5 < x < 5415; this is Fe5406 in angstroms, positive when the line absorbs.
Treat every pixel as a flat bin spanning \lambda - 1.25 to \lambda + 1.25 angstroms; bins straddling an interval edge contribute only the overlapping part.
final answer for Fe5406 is 2.1 angstroms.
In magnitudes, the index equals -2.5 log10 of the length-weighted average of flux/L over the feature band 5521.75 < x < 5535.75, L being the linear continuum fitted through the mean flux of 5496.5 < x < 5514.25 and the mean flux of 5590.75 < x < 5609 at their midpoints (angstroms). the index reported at 0.02 mag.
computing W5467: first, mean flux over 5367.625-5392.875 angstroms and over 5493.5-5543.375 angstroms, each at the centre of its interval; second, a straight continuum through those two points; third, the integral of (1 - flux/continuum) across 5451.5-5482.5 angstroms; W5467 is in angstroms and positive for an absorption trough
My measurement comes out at 0.7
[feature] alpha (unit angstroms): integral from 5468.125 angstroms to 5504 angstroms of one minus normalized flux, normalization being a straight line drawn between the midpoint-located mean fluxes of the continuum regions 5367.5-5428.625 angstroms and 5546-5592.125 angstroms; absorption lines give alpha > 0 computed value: 0.2 angstroms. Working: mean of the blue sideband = 0.595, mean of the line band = 0.576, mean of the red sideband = 0.563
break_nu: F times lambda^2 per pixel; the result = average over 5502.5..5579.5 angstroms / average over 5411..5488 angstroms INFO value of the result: 1.0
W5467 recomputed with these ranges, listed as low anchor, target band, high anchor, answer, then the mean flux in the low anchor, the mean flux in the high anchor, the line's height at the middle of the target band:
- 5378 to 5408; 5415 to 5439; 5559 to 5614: 0.1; 0.59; 0.564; 0.586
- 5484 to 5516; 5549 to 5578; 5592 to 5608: 0.6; 0.575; 0.583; 0.58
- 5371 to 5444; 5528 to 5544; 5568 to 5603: 0.8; 0.591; 0.571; 0.576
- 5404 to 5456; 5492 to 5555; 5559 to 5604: 0.2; 0.579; 0.567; 0.571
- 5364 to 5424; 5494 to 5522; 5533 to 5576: 0.1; 0.595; 0.564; 0.573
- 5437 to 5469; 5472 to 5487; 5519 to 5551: 0.4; 0.591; 0.566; 0.583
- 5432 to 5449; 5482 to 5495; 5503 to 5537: -0.5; 0.585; 0.561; 0.571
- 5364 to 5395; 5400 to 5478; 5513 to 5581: 3.6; 0.625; 0.565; 0.604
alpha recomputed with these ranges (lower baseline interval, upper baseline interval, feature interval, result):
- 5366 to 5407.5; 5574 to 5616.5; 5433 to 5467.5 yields 0.1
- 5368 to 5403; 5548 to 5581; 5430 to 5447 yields 0.5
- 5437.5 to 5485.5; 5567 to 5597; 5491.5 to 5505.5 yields -0.1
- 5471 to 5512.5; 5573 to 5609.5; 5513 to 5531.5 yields -0.2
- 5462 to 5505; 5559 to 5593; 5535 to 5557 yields -0.2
